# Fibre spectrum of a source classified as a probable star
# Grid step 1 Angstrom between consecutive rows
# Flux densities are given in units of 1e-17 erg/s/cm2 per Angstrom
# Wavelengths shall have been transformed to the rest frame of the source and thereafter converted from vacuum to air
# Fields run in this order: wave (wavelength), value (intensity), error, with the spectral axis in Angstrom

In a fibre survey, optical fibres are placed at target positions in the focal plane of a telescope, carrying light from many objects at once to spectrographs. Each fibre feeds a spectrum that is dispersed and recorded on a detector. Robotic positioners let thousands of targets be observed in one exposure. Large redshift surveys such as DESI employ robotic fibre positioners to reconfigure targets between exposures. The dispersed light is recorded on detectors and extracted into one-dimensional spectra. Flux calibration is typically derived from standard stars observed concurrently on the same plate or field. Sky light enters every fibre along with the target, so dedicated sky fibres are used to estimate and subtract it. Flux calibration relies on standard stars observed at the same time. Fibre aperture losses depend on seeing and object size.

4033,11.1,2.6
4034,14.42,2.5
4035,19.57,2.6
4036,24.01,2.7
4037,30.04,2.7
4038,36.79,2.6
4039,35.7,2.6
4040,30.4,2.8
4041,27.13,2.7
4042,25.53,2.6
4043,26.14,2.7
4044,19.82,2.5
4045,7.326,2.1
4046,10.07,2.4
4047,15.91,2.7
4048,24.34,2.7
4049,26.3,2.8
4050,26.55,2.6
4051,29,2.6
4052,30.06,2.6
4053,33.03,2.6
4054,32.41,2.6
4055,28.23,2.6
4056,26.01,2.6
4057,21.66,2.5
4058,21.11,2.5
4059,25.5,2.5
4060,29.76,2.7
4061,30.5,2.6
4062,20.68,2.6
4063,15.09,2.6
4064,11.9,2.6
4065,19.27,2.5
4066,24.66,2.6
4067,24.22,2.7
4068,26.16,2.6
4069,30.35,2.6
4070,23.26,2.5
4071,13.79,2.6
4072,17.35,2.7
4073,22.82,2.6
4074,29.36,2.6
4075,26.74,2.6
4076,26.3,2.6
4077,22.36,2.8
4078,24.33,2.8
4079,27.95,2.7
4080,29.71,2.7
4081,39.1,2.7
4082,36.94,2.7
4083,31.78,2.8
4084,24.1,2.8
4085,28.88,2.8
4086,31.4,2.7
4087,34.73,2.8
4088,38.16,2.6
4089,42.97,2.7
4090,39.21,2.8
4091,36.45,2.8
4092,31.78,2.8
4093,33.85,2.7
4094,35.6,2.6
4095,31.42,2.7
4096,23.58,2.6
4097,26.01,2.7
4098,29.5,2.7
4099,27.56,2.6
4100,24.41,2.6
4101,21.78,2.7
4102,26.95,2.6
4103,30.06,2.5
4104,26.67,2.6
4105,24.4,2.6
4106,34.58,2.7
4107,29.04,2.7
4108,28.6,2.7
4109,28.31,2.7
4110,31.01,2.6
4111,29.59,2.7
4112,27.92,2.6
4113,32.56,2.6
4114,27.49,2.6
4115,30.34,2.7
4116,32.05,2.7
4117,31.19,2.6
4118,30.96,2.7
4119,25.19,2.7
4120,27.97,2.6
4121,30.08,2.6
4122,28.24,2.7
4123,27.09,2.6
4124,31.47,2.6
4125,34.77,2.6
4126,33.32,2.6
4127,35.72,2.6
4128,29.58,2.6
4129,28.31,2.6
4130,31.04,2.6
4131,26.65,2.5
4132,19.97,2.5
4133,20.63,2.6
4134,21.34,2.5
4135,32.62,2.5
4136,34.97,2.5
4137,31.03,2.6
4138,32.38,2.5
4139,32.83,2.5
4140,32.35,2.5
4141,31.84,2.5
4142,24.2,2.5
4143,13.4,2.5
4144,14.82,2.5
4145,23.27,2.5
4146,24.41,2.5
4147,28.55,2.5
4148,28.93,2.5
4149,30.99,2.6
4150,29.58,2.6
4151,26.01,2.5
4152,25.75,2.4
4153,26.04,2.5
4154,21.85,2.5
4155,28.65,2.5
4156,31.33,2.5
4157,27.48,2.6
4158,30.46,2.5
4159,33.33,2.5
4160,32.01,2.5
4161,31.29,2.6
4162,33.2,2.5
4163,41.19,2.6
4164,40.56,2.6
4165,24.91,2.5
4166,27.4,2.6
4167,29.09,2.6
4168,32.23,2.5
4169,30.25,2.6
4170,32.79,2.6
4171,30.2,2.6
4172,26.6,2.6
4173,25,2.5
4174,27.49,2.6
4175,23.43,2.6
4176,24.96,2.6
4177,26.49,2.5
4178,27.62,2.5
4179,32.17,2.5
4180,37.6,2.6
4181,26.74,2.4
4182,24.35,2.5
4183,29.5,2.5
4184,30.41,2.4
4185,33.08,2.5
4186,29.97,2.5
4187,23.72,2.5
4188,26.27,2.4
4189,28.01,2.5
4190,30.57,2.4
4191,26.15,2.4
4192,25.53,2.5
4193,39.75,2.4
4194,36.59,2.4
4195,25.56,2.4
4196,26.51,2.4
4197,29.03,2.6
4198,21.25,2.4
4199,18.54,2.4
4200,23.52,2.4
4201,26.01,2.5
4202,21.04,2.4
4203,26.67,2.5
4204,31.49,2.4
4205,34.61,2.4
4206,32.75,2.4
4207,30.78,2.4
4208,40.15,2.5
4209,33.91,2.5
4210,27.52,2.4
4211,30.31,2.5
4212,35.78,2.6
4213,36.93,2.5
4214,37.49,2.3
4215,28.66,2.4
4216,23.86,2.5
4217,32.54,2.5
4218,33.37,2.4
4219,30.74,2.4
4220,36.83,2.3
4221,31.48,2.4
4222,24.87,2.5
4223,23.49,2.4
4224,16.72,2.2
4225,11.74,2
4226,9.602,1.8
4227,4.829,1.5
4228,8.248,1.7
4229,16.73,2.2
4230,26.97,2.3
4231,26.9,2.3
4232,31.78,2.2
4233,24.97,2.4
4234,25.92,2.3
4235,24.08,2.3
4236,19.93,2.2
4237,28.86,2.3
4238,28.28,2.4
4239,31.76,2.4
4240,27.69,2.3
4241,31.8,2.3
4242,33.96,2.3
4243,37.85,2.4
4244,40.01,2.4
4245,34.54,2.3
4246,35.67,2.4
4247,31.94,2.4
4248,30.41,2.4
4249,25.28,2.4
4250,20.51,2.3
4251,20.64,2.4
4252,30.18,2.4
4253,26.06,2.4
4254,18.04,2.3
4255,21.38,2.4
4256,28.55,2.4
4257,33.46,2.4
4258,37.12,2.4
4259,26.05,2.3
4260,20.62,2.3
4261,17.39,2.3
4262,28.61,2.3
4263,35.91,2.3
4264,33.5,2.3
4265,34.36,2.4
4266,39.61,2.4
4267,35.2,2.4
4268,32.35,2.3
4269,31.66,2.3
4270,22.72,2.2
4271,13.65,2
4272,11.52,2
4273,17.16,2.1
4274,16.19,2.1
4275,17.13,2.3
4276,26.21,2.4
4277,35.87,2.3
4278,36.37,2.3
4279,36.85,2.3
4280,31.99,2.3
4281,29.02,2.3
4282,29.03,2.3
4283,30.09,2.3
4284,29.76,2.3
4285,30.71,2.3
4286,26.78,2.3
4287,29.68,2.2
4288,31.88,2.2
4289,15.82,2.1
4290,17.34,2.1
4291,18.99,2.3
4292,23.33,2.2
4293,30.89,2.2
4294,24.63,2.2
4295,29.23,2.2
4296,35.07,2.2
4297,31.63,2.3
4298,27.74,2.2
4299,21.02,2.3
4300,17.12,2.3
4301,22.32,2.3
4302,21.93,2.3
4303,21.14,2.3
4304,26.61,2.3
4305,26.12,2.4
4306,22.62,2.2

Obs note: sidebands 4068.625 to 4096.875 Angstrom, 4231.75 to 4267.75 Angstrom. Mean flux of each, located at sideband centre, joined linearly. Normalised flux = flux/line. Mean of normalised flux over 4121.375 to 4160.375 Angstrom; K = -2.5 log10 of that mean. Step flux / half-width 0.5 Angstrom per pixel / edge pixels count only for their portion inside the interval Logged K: 0.05 mag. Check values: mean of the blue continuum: 29.7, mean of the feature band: 28.1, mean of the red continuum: 29.2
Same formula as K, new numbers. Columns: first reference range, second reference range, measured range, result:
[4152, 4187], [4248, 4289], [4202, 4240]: 0.057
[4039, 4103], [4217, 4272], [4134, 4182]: -0.079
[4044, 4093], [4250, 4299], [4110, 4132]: -0.125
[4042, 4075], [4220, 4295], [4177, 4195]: -0.172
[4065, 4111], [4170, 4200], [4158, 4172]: -0.135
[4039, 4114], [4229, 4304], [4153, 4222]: -0.095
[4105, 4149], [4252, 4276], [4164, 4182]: -0.038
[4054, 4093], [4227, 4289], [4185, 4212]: -0.055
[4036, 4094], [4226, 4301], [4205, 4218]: -0.213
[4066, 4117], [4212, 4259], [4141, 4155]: 0.140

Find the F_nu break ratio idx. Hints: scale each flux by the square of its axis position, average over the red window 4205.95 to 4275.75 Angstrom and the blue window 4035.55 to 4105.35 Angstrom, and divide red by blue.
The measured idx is 1.09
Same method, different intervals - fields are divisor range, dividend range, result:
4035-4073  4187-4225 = 1.29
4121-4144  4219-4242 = 0.87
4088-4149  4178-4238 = 0.98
